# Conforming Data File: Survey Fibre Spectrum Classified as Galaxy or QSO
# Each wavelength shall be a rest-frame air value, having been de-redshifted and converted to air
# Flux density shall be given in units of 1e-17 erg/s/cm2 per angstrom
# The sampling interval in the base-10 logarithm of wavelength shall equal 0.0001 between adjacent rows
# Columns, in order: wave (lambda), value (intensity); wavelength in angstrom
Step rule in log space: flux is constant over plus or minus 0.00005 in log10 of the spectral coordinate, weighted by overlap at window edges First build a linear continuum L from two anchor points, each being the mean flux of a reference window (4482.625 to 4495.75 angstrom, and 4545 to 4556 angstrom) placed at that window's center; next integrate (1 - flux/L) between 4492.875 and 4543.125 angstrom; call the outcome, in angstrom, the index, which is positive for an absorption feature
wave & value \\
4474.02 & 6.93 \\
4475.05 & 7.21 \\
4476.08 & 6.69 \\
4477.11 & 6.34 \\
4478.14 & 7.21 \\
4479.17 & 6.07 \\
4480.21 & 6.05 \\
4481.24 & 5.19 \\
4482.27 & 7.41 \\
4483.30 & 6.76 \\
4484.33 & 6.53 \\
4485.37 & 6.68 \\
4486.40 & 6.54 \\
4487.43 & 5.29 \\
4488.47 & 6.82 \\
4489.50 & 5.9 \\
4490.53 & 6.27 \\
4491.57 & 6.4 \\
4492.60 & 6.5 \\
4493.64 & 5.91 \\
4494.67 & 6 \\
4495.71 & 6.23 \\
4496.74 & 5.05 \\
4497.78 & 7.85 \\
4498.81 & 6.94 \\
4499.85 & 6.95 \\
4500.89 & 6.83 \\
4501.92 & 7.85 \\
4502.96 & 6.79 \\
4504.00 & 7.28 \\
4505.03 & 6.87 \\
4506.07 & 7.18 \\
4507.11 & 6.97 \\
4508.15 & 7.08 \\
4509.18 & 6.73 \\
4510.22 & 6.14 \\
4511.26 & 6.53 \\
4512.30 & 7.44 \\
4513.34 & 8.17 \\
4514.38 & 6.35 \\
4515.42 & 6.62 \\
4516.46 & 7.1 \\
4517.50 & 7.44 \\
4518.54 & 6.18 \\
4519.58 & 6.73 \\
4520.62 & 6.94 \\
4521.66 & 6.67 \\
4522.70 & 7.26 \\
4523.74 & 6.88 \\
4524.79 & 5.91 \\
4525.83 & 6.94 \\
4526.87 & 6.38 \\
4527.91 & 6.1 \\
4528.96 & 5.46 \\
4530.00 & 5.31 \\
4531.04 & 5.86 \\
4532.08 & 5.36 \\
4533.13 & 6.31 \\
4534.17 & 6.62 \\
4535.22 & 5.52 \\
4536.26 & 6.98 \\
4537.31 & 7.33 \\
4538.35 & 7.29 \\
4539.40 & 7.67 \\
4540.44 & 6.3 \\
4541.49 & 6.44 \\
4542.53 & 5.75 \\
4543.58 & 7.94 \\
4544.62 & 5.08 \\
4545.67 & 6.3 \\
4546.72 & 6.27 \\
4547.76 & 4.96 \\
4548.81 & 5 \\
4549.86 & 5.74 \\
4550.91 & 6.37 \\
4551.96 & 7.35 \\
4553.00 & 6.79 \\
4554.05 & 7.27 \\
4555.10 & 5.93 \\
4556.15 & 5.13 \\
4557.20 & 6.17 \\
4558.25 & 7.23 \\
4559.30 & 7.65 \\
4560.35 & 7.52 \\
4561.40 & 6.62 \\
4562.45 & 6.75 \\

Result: -3.3 angstrom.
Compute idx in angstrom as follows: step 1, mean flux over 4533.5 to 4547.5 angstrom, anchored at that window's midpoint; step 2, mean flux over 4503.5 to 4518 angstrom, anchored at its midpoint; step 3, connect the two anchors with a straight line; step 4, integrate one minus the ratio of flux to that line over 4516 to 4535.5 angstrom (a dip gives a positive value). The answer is 1.14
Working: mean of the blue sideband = 6.99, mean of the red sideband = 6.55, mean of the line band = 6.37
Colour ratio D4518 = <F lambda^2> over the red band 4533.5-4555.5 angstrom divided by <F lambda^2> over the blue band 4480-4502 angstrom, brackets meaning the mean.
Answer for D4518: 1.02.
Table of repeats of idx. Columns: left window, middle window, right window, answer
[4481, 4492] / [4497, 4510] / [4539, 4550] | -1.54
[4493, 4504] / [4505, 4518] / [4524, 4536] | -1.17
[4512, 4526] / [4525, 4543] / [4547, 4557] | 0.51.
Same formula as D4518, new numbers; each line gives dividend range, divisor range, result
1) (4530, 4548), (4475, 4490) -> 1.01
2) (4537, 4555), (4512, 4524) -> 0.93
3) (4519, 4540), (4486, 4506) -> 1.00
